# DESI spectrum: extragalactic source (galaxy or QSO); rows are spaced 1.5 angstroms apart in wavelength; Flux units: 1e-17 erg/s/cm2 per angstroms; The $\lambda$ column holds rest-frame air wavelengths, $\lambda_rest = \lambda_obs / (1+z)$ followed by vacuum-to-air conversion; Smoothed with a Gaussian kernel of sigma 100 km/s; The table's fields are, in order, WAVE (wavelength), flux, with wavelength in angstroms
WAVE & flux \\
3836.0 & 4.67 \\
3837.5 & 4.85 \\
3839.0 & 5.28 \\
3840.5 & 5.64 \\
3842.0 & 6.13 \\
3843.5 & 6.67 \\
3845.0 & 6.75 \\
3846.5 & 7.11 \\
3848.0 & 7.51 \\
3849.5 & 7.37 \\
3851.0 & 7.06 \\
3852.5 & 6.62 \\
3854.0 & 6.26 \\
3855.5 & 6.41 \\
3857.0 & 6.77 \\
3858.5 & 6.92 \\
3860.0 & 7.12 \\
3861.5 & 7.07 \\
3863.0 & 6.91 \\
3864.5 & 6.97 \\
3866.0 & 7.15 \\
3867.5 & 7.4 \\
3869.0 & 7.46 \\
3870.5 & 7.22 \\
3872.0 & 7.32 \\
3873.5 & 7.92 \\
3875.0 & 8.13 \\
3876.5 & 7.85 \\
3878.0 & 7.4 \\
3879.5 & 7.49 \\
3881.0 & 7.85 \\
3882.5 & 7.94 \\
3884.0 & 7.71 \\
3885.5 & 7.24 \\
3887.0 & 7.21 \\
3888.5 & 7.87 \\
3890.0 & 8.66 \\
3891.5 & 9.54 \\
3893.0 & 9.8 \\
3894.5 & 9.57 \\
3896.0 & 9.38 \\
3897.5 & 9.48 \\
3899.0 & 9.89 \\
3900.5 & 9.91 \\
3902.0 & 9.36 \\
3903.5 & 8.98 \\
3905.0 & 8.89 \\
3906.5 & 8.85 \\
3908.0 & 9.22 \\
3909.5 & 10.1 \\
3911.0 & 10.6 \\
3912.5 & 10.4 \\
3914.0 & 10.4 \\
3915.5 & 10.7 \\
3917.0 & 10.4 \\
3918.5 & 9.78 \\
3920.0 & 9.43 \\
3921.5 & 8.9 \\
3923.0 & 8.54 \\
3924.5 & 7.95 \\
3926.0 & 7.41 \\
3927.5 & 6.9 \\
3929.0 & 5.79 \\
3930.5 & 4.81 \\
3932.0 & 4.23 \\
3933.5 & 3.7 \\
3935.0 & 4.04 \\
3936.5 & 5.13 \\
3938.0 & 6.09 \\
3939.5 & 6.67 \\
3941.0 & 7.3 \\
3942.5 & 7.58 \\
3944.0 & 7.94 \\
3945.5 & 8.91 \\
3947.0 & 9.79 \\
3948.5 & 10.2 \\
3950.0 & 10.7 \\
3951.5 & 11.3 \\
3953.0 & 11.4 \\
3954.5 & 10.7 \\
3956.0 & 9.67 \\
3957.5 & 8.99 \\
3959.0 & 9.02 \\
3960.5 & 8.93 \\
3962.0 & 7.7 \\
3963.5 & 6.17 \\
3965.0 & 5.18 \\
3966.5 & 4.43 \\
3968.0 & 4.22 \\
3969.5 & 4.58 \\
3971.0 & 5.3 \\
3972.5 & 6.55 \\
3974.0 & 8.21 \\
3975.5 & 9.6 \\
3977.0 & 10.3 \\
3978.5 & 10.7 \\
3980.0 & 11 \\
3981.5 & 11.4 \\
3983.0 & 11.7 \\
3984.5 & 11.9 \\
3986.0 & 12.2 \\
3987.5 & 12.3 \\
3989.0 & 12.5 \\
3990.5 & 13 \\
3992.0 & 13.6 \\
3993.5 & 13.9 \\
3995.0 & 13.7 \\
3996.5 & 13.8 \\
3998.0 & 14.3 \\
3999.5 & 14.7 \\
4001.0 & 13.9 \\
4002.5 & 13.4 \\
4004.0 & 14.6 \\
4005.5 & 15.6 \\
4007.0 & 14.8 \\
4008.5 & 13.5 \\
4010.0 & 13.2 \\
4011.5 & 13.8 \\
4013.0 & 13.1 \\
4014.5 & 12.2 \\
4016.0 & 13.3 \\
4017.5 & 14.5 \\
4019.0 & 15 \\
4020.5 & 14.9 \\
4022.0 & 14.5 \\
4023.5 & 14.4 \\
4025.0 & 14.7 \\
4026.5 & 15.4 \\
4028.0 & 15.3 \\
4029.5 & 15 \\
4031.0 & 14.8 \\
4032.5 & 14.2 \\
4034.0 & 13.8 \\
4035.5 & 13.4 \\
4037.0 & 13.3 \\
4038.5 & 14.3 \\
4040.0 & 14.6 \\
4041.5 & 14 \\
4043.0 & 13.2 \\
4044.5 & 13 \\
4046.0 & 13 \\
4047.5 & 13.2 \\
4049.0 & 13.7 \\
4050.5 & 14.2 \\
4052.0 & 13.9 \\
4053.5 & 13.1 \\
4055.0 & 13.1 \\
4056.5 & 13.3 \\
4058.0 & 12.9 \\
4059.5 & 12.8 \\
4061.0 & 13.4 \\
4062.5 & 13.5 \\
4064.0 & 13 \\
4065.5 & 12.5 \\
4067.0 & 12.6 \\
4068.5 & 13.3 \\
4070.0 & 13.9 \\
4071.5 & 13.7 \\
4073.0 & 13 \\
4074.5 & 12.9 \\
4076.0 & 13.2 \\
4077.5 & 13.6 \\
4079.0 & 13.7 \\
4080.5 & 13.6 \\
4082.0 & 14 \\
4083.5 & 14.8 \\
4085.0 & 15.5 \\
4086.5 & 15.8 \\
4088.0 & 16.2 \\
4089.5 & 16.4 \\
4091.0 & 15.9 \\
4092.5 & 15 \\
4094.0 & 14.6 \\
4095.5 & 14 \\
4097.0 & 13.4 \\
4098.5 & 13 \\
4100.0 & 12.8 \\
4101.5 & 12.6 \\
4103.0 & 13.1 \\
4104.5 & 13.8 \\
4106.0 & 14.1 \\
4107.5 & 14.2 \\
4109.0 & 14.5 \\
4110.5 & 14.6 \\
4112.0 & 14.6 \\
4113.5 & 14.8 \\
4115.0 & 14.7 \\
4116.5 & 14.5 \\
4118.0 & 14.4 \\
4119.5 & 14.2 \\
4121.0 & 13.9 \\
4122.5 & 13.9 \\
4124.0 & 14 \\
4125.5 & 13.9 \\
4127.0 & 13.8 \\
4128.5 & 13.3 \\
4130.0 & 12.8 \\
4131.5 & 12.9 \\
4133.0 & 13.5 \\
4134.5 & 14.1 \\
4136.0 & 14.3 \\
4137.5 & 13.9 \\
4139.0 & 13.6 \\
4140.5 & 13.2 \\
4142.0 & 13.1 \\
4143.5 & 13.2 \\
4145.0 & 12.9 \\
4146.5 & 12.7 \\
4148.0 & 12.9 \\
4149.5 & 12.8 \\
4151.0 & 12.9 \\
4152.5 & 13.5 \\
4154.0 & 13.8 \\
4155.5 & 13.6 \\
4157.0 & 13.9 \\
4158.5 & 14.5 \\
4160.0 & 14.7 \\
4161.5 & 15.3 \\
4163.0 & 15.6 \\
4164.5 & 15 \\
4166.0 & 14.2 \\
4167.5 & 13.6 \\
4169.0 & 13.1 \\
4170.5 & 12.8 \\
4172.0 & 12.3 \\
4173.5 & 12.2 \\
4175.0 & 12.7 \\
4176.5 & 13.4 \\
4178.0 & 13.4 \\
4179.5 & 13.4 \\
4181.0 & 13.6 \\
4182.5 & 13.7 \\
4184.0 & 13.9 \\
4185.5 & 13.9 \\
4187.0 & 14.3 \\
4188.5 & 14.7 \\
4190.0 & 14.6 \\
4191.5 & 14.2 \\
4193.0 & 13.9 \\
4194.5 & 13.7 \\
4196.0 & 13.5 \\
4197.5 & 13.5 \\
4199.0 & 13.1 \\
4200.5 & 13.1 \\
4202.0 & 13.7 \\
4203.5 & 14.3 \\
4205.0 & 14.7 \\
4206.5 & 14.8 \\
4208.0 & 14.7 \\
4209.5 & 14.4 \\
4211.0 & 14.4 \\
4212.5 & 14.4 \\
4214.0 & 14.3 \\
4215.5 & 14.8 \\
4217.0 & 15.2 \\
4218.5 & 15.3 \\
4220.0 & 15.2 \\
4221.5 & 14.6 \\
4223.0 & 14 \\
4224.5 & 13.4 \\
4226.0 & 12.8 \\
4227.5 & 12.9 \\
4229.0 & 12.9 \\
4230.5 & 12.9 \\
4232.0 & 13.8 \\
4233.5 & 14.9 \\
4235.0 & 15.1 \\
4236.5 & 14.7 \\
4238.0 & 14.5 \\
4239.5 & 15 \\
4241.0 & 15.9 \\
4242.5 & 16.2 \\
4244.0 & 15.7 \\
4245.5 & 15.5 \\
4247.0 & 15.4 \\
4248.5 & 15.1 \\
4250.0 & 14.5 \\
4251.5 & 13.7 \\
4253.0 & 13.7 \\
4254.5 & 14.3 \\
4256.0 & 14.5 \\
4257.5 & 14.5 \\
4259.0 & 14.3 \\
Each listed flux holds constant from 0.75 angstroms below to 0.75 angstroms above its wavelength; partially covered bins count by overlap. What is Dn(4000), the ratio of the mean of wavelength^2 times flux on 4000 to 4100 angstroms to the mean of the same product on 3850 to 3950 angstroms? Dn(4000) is 1.89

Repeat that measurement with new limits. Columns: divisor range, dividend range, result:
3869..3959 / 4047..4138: 1.80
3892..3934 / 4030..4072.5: 1.66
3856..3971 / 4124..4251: 2.00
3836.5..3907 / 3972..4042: 1.86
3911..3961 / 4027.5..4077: 1.72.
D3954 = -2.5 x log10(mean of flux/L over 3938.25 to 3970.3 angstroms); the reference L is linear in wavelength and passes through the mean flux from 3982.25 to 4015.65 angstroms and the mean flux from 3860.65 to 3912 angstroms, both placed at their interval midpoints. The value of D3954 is 0.36 mag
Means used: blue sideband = 8.37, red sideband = 13.4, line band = 8.12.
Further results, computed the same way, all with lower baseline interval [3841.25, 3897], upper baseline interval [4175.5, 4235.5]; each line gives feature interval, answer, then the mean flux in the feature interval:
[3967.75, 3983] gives 0.133 mag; 8.49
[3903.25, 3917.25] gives -0.186 mag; 9.87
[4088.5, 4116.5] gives -0.184 mag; 14.3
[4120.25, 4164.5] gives -0.073 mag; 13.7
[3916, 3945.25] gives 0.227 mag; 7.04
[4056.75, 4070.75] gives -0.163 mag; 13.1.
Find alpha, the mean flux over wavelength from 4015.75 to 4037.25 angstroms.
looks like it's 14.5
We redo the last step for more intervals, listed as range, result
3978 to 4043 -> 13.7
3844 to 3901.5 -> 7.75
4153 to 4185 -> 13.7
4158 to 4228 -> 14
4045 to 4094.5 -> 13.8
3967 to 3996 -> 10.3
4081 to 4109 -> 14.4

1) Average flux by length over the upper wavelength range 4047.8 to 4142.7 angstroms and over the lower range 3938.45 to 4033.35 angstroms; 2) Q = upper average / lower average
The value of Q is 1.22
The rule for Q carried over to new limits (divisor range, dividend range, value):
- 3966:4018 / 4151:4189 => 1.17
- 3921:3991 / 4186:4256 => 1.73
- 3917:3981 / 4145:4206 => 1.76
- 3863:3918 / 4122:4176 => 1.57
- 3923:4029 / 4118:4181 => 1.31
